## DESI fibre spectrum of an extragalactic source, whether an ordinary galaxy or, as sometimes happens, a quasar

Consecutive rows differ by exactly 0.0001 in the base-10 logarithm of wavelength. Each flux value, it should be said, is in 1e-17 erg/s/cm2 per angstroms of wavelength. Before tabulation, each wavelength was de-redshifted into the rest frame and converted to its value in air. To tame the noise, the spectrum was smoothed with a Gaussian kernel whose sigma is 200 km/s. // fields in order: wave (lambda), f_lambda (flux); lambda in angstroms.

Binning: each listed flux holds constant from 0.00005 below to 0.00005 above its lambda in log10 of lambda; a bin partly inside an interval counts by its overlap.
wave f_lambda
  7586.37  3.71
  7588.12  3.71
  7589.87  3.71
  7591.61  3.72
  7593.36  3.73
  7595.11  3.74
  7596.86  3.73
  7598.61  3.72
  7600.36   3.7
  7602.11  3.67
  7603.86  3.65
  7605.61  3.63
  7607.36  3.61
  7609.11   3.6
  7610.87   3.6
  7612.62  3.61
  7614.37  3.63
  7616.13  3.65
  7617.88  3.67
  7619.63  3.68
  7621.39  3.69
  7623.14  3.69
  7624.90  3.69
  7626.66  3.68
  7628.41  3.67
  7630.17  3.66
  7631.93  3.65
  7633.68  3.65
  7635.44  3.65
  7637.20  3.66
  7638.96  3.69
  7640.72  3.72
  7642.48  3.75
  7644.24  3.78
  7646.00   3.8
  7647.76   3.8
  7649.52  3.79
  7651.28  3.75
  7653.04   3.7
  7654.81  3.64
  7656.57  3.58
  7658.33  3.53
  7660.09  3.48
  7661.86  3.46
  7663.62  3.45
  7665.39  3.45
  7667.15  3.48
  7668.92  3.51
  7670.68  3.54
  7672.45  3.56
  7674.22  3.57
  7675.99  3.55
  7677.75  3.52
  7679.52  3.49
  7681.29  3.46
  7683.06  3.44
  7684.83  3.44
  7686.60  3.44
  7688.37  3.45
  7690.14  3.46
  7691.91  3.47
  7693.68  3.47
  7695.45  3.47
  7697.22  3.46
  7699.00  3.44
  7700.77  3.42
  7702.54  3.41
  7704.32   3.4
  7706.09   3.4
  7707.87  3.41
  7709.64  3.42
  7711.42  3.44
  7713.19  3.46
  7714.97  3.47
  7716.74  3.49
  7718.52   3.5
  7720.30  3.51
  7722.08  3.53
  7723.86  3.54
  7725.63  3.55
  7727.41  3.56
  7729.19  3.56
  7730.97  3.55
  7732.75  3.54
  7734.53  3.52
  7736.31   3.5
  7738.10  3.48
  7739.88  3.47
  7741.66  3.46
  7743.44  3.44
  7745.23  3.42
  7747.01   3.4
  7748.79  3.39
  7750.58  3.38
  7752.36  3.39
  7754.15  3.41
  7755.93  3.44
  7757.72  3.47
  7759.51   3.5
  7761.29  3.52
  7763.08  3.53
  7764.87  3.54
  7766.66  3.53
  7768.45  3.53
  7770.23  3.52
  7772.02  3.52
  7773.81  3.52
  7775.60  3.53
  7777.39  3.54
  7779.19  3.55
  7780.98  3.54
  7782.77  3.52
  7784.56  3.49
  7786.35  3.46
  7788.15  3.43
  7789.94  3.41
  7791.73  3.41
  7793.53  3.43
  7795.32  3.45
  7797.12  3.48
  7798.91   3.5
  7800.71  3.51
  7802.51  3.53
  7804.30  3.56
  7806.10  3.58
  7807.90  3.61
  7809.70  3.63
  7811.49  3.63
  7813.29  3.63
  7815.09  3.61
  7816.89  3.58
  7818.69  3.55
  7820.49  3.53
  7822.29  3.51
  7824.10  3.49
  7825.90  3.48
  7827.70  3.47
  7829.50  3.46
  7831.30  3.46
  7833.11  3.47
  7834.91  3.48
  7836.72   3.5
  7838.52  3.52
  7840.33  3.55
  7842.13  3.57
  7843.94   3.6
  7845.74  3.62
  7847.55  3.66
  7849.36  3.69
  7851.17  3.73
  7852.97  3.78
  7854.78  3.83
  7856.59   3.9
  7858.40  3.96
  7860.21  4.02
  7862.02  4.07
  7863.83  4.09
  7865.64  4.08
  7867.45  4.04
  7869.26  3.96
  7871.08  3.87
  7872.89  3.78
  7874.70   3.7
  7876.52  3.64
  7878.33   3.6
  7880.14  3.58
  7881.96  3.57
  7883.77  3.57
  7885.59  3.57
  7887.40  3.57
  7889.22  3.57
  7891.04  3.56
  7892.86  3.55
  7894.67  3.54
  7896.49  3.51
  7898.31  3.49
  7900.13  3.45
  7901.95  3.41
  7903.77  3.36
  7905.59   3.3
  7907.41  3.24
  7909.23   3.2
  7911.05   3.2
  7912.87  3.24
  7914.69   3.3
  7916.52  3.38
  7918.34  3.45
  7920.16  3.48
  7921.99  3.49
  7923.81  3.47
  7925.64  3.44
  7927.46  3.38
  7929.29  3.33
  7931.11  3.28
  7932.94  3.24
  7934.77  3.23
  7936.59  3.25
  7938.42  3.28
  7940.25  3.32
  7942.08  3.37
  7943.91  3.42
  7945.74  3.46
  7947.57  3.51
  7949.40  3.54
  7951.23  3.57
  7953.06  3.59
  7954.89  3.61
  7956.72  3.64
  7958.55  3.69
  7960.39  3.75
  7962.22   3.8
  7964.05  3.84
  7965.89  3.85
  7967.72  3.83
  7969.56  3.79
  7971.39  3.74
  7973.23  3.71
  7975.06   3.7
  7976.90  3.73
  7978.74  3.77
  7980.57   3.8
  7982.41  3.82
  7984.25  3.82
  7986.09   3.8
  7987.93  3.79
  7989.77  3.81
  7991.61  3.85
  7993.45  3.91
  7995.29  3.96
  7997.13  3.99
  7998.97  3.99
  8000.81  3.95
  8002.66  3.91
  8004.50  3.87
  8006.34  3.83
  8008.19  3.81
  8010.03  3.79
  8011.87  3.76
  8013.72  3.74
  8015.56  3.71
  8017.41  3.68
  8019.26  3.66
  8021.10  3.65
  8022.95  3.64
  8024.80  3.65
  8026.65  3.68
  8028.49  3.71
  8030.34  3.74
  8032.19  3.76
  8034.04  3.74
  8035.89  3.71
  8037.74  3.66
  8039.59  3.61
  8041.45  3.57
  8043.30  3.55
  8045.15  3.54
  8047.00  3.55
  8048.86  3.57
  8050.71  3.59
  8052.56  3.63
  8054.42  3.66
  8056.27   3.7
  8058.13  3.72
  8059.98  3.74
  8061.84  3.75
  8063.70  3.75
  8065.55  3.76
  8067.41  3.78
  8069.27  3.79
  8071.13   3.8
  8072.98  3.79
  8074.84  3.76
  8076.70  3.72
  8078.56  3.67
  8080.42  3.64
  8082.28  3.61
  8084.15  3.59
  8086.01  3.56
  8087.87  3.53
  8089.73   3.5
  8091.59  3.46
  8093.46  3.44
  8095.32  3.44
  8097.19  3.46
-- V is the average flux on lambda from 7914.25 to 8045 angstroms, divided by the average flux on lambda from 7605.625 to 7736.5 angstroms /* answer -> 1.03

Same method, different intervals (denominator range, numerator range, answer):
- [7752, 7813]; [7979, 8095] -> 1.06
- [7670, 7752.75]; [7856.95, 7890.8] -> 1.09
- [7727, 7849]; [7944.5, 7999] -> 1.07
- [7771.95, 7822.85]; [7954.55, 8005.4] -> 1.08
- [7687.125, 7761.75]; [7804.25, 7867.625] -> 1.06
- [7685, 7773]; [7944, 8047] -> 1.08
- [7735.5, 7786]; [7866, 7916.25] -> 1.02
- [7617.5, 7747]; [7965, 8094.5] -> 1.05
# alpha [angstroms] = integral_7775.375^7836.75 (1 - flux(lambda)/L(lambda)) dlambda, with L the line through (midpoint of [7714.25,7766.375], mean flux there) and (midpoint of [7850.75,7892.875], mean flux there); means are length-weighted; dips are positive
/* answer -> 2.0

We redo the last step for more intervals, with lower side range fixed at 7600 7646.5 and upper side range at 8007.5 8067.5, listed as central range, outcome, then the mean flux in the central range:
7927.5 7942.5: 1.59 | 3.29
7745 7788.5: 2.25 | 3.48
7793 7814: 0.74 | 3.55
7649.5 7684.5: 1.25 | 3.54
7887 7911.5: 1.68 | 3.43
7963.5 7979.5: -0.40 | 3.77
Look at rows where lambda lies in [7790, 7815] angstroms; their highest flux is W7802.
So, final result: 3.63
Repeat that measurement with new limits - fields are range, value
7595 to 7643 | 3.75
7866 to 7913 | 4.04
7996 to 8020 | 3.99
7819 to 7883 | 4.09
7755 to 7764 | 3.53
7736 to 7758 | 3.5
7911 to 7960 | 3.69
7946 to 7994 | 3.91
